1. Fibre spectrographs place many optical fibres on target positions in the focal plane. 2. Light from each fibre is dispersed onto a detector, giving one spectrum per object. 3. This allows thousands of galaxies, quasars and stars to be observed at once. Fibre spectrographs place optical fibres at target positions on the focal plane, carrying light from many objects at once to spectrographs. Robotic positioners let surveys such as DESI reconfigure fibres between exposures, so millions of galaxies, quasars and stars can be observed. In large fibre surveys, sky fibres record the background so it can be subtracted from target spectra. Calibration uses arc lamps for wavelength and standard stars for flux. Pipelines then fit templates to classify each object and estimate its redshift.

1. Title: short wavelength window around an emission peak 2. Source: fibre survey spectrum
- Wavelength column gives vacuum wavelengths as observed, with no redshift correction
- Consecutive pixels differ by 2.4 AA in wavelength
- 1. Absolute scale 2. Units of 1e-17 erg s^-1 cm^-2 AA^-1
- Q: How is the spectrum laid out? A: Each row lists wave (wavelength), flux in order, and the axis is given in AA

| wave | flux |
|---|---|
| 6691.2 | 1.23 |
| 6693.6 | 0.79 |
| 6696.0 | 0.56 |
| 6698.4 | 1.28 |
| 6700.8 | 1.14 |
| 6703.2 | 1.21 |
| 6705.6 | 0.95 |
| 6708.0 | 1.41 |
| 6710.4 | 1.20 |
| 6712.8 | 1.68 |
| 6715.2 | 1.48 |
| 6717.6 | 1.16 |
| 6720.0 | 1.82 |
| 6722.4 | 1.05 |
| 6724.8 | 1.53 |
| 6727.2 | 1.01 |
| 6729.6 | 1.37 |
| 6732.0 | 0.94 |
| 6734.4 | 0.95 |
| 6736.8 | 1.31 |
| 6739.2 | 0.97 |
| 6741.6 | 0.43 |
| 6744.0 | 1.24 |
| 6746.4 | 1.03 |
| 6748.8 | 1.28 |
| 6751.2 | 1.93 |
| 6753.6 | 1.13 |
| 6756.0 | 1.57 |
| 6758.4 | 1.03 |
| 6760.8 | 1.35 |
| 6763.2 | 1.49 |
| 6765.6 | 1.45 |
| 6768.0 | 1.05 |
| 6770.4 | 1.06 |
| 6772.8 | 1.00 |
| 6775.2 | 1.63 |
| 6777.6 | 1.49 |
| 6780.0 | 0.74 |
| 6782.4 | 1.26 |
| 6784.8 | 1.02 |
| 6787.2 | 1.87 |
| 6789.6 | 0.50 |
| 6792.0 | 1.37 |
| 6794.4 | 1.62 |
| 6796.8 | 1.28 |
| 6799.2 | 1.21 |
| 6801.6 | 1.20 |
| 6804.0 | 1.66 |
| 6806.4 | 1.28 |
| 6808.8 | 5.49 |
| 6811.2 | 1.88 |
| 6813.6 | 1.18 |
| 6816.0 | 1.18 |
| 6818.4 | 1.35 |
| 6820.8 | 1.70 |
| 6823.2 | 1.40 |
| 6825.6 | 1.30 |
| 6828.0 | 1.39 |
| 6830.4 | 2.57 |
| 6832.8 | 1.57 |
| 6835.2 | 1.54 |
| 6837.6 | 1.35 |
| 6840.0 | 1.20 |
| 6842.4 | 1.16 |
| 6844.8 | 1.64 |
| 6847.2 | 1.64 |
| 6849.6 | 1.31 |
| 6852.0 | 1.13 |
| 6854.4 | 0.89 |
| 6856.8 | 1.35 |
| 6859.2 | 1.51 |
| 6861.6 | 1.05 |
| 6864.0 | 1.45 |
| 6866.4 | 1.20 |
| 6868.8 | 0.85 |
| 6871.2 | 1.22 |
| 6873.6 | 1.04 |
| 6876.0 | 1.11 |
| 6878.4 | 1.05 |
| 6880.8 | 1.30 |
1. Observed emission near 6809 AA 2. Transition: H-alpha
